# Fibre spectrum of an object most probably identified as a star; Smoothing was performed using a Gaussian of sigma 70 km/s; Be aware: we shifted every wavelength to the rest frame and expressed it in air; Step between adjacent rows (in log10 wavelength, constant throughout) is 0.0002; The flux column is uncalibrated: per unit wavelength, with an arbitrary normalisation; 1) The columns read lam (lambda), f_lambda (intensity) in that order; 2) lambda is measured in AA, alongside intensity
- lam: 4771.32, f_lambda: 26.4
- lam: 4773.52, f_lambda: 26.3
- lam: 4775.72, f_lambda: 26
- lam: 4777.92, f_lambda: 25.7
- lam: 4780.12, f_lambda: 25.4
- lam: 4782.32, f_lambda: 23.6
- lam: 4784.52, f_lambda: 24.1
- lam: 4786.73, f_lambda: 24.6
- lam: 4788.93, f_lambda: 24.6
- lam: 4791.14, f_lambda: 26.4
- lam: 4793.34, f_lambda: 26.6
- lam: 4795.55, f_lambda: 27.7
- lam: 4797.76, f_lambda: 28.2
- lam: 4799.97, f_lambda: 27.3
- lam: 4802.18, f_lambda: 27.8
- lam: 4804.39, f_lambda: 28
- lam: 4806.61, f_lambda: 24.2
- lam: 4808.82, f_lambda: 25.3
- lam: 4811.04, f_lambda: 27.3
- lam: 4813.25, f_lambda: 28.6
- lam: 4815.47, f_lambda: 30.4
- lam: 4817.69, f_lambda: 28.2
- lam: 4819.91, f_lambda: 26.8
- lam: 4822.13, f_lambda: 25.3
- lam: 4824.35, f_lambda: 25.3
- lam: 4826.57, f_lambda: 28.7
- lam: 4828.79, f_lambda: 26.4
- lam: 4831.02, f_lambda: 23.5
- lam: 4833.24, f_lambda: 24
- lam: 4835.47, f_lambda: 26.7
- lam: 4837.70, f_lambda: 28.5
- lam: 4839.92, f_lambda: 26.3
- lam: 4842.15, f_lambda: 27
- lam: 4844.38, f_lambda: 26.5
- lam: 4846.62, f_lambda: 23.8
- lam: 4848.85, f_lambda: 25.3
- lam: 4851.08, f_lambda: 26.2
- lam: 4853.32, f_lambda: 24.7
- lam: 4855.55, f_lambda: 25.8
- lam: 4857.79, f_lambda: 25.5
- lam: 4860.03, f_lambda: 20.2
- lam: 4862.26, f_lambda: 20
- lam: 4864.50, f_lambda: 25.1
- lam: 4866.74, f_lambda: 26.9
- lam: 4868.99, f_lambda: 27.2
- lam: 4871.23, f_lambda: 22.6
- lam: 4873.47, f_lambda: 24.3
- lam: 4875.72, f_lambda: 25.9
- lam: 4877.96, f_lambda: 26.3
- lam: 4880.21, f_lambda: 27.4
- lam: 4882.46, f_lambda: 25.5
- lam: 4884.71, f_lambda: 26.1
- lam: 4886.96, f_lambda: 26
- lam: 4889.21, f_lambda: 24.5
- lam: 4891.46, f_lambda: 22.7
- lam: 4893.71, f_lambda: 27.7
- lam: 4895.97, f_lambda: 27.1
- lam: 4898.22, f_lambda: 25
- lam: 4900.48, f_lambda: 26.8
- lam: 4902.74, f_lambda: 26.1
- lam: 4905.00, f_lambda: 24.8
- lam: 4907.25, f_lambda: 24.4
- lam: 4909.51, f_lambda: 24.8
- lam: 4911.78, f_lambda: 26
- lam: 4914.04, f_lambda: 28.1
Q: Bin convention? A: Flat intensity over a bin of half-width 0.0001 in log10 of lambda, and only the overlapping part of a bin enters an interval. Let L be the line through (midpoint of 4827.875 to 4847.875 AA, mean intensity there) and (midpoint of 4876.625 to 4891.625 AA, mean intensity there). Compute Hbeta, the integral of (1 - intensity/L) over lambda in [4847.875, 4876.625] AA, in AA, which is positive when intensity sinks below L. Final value 1.3 AA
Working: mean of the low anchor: 25.8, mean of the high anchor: 25.7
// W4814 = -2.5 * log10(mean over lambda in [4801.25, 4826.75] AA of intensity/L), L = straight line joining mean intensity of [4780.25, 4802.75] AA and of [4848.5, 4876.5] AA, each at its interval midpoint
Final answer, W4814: -0.06 mag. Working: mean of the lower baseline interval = 26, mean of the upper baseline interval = 24.6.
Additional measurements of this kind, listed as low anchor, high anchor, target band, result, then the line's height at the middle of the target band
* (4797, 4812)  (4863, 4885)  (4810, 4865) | 0.02 mag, 26.2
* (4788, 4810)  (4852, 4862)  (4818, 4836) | -0.03 mag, 25.2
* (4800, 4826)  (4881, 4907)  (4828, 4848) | 0.03 mag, 26.6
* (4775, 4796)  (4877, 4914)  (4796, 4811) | -0.06 mag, 25.5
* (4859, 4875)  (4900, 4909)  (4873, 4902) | -0.05 mag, 24.7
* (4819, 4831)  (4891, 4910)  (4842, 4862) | 0.06 mag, 26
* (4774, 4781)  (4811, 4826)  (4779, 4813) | 0.02 mag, 26.5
